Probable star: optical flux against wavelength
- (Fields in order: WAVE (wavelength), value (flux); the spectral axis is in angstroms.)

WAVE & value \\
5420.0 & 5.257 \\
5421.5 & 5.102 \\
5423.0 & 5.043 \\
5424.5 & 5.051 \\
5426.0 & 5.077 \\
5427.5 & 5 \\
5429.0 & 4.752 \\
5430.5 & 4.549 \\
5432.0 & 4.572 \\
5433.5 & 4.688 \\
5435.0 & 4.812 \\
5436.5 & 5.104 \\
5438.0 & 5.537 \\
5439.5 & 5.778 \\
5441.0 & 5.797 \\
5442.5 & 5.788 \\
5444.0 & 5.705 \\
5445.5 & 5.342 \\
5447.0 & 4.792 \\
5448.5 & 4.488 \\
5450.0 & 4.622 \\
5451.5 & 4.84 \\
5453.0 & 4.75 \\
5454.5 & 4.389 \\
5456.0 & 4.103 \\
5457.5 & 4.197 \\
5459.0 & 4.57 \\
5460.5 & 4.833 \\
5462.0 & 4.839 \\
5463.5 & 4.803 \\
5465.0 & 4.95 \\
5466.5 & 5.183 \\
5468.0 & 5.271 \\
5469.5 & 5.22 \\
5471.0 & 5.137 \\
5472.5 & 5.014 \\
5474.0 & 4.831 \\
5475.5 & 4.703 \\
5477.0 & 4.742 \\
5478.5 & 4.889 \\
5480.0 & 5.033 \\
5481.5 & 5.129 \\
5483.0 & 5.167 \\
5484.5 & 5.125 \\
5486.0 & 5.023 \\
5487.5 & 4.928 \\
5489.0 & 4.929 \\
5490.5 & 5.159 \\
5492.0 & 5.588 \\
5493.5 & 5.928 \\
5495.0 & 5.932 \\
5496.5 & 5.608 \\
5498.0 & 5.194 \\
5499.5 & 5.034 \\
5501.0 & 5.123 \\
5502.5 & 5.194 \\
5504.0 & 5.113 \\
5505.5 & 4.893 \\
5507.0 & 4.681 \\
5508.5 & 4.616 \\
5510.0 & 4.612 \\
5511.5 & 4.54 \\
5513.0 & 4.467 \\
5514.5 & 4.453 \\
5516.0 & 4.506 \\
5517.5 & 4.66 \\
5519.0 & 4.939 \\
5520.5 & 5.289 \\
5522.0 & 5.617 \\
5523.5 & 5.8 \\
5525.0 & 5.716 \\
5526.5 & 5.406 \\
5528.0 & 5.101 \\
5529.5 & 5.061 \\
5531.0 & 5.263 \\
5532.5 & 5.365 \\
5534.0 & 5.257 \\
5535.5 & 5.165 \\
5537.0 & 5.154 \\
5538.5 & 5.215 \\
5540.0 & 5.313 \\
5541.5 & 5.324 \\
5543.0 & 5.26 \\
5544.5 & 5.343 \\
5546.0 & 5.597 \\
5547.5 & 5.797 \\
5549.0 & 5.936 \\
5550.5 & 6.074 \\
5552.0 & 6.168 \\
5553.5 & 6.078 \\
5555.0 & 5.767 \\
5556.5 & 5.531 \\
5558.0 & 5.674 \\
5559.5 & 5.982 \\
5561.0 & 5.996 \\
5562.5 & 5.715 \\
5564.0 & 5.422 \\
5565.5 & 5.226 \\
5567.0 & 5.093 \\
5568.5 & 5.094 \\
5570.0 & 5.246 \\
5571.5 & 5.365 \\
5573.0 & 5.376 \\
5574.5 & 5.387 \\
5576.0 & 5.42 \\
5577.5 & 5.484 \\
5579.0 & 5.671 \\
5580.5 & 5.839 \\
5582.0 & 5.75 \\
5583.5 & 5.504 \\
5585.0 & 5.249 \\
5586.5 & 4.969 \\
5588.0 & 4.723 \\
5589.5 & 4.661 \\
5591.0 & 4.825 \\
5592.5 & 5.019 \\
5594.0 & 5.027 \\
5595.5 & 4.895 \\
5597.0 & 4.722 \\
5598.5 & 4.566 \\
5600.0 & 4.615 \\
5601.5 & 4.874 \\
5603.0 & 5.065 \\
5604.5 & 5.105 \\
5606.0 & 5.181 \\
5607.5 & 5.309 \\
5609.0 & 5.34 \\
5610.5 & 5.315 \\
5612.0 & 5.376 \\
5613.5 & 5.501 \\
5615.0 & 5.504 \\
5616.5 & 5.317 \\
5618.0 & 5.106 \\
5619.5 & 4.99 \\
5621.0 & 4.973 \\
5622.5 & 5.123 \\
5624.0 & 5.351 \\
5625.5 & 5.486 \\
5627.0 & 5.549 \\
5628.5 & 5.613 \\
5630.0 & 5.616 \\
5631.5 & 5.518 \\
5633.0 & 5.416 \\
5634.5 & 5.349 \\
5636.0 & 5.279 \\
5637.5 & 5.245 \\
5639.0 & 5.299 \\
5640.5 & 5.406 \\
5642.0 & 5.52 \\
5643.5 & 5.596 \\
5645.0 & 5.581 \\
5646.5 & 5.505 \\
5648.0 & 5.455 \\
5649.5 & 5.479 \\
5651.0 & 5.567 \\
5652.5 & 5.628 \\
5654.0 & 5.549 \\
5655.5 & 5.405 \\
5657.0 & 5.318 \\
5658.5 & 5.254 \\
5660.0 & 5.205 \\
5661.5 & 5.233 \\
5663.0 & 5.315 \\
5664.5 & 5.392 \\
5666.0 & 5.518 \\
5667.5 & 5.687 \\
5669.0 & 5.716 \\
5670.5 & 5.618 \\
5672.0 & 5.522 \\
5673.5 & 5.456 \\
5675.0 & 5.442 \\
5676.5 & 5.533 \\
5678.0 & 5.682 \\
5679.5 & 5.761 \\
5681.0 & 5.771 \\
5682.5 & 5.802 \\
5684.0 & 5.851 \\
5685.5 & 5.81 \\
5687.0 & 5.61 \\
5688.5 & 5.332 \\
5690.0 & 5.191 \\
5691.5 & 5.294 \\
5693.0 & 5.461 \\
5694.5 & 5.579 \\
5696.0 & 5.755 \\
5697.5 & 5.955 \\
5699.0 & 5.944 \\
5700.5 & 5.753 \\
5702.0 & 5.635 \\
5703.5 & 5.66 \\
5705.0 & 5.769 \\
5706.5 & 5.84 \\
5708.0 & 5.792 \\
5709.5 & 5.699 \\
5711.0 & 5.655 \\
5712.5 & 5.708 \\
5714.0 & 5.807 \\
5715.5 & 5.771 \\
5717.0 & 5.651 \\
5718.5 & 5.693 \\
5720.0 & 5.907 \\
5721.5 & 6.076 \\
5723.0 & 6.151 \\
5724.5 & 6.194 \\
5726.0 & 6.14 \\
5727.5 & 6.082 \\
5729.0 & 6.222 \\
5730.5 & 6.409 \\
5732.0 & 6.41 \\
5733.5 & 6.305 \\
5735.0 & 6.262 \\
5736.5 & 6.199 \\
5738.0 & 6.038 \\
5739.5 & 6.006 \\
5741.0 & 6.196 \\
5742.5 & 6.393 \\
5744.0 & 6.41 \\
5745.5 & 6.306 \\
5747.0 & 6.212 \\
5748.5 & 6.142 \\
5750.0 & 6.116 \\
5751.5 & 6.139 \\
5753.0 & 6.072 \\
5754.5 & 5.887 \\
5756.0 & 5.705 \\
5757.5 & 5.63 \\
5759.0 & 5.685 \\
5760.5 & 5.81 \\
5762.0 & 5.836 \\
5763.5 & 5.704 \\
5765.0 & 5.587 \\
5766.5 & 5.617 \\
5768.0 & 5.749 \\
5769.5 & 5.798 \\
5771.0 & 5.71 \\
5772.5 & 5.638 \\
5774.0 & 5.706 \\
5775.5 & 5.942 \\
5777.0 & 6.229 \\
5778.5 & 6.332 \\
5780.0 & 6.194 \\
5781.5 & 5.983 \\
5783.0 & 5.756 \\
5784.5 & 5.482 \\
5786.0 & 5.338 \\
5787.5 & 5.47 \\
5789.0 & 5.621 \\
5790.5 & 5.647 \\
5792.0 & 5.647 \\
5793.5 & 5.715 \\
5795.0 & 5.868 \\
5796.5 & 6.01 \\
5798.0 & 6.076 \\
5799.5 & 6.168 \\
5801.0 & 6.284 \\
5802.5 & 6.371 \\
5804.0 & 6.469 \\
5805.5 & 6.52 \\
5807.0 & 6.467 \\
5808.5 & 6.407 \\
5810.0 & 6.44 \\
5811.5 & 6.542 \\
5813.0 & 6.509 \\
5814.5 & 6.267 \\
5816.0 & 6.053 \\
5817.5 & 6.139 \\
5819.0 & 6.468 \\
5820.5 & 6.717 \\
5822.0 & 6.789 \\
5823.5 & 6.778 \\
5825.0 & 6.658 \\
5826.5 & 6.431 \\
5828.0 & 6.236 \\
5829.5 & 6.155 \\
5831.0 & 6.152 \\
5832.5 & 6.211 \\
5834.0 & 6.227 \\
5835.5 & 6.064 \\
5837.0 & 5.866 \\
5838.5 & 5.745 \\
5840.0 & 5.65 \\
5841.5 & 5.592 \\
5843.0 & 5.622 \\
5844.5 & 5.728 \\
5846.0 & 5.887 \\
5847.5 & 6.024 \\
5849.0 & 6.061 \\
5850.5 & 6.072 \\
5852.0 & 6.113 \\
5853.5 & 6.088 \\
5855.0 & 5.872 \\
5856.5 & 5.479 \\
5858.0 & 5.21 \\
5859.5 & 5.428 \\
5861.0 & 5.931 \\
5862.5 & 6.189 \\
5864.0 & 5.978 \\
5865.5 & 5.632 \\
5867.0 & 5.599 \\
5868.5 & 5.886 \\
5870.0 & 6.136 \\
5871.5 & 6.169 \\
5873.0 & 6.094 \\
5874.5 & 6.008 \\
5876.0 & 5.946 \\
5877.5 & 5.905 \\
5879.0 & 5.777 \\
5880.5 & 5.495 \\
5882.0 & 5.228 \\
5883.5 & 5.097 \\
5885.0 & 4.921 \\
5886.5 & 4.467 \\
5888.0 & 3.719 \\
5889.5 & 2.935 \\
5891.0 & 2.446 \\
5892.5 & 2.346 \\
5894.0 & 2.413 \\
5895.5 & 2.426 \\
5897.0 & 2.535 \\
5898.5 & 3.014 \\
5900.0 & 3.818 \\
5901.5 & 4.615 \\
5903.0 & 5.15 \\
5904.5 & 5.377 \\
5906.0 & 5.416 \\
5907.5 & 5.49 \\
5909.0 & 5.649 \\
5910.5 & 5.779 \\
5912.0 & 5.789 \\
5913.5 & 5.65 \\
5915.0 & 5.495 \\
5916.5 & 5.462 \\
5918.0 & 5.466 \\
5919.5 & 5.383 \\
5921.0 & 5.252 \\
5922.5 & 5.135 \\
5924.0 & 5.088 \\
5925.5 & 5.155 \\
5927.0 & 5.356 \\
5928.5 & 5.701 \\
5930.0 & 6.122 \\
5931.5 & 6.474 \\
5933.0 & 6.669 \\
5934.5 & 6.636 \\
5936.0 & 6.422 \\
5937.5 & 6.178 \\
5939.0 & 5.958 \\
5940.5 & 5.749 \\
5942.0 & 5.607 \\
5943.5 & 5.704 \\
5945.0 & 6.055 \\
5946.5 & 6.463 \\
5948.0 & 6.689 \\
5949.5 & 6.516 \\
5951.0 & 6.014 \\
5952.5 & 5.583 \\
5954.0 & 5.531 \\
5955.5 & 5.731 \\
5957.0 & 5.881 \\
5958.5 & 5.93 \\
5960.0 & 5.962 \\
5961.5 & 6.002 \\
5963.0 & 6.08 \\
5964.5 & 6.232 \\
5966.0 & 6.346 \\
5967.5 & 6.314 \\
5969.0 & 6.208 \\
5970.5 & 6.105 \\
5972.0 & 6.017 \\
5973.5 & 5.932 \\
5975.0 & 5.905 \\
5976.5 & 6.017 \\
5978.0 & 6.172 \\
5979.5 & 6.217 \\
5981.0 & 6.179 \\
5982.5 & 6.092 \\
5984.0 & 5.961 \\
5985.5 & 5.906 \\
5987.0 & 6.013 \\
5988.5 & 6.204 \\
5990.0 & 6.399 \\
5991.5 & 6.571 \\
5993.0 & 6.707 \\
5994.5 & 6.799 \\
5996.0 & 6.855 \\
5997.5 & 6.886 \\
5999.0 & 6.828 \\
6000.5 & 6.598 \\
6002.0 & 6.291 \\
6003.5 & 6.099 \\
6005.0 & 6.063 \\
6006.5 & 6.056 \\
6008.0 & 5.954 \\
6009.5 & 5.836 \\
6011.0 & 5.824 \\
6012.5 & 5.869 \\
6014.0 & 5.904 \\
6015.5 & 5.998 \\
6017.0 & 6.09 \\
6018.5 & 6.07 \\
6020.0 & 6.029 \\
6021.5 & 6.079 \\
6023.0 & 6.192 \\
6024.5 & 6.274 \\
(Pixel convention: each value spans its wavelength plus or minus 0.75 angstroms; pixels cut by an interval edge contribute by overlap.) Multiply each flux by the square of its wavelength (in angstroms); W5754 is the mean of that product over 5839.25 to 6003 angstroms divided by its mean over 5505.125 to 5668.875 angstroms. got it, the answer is 1.20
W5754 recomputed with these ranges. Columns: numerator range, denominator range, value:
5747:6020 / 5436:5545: 1.31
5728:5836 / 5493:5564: 1.25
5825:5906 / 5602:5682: 1.05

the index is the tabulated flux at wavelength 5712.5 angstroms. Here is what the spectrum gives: 5.708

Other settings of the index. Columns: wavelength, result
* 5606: 5.181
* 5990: 6.399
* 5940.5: 5.749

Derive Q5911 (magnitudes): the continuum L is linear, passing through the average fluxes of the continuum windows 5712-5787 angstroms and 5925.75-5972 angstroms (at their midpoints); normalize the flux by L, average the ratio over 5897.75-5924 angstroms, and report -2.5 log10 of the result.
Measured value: 0.170 mag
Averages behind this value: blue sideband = 5.97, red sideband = 6.06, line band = 5.17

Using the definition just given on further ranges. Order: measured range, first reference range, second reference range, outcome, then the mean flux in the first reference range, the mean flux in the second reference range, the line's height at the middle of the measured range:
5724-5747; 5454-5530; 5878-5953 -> -0.22 mag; 5.01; 5.16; 5.09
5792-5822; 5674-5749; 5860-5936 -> -0.14 mag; 5.88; 5.14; 5.5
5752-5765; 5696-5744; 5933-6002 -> 0.04 mag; 5.98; 6.19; 6.01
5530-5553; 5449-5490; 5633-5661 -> -0.08 mag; 4.86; 5.42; 5.09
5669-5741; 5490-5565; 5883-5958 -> -0.11 mag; 5.33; 5.17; 5.26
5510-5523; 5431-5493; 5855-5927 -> 0.04 mag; 4.99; 5.02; 4.99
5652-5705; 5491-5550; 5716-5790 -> 0.03 mag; 5.21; 5.96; 5.72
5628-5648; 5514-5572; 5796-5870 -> 0.04 mag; 5.41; 6.11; 5.64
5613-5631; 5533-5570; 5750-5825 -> 0.07 mag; 5.54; 6.03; 5.69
